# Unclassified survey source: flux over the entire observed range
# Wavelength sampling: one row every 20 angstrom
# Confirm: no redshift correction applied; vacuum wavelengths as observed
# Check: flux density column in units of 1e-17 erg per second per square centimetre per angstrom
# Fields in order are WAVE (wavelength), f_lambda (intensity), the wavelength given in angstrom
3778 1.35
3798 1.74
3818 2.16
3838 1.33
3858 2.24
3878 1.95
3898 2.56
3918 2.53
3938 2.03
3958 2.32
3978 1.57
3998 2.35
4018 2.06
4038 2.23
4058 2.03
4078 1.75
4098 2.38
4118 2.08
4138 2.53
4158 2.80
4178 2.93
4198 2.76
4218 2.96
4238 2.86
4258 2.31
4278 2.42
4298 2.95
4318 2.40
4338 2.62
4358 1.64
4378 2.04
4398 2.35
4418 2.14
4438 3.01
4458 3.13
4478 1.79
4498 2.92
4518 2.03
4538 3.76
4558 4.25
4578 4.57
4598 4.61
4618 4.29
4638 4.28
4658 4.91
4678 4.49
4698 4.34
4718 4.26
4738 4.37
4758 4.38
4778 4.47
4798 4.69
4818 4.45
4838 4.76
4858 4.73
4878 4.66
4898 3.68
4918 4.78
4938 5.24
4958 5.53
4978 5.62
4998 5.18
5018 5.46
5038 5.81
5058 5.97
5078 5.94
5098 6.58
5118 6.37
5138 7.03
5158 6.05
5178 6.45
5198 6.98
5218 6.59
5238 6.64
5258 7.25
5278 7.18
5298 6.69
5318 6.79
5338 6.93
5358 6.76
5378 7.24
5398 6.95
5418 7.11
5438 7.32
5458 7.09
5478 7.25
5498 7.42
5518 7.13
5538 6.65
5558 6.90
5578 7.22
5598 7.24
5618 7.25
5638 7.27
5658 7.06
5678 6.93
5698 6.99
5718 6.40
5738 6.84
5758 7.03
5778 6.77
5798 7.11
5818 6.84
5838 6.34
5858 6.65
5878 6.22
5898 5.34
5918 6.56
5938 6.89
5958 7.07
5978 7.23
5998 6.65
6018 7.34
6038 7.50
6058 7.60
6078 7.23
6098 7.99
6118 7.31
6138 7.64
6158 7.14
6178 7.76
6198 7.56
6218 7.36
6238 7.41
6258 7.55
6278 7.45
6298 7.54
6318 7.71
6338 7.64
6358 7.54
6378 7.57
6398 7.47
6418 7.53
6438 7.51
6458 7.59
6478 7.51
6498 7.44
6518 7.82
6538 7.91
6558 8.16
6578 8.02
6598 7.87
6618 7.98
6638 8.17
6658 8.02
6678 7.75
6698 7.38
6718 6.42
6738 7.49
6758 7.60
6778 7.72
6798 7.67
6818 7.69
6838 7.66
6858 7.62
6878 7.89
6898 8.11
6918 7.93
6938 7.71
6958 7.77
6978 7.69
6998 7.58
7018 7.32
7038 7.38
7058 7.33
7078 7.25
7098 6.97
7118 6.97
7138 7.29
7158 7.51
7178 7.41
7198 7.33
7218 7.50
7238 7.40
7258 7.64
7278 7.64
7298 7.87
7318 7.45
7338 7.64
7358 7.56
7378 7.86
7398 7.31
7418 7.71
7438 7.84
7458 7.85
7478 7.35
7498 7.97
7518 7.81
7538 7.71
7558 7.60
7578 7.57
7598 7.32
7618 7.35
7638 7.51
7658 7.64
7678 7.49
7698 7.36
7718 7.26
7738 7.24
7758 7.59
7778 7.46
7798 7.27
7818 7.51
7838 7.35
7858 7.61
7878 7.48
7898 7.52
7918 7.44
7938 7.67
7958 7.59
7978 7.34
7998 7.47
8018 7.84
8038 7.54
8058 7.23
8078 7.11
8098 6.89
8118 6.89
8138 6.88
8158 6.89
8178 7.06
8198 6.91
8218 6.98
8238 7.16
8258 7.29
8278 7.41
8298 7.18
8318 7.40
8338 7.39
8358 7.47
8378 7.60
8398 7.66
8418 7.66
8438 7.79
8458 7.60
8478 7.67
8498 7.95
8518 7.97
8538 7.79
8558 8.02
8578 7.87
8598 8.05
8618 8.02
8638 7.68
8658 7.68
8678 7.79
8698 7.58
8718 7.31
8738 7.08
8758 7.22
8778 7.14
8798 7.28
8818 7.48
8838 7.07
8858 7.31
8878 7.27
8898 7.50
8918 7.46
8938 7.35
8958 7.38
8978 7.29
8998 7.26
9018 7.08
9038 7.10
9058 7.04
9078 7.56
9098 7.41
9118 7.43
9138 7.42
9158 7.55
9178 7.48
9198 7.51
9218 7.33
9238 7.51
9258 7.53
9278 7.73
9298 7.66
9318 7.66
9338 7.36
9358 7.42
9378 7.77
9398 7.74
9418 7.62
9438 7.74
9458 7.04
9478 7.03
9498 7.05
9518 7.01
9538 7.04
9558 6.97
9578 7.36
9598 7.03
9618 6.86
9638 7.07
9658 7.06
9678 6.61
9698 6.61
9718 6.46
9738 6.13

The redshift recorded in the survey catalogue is 0.14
